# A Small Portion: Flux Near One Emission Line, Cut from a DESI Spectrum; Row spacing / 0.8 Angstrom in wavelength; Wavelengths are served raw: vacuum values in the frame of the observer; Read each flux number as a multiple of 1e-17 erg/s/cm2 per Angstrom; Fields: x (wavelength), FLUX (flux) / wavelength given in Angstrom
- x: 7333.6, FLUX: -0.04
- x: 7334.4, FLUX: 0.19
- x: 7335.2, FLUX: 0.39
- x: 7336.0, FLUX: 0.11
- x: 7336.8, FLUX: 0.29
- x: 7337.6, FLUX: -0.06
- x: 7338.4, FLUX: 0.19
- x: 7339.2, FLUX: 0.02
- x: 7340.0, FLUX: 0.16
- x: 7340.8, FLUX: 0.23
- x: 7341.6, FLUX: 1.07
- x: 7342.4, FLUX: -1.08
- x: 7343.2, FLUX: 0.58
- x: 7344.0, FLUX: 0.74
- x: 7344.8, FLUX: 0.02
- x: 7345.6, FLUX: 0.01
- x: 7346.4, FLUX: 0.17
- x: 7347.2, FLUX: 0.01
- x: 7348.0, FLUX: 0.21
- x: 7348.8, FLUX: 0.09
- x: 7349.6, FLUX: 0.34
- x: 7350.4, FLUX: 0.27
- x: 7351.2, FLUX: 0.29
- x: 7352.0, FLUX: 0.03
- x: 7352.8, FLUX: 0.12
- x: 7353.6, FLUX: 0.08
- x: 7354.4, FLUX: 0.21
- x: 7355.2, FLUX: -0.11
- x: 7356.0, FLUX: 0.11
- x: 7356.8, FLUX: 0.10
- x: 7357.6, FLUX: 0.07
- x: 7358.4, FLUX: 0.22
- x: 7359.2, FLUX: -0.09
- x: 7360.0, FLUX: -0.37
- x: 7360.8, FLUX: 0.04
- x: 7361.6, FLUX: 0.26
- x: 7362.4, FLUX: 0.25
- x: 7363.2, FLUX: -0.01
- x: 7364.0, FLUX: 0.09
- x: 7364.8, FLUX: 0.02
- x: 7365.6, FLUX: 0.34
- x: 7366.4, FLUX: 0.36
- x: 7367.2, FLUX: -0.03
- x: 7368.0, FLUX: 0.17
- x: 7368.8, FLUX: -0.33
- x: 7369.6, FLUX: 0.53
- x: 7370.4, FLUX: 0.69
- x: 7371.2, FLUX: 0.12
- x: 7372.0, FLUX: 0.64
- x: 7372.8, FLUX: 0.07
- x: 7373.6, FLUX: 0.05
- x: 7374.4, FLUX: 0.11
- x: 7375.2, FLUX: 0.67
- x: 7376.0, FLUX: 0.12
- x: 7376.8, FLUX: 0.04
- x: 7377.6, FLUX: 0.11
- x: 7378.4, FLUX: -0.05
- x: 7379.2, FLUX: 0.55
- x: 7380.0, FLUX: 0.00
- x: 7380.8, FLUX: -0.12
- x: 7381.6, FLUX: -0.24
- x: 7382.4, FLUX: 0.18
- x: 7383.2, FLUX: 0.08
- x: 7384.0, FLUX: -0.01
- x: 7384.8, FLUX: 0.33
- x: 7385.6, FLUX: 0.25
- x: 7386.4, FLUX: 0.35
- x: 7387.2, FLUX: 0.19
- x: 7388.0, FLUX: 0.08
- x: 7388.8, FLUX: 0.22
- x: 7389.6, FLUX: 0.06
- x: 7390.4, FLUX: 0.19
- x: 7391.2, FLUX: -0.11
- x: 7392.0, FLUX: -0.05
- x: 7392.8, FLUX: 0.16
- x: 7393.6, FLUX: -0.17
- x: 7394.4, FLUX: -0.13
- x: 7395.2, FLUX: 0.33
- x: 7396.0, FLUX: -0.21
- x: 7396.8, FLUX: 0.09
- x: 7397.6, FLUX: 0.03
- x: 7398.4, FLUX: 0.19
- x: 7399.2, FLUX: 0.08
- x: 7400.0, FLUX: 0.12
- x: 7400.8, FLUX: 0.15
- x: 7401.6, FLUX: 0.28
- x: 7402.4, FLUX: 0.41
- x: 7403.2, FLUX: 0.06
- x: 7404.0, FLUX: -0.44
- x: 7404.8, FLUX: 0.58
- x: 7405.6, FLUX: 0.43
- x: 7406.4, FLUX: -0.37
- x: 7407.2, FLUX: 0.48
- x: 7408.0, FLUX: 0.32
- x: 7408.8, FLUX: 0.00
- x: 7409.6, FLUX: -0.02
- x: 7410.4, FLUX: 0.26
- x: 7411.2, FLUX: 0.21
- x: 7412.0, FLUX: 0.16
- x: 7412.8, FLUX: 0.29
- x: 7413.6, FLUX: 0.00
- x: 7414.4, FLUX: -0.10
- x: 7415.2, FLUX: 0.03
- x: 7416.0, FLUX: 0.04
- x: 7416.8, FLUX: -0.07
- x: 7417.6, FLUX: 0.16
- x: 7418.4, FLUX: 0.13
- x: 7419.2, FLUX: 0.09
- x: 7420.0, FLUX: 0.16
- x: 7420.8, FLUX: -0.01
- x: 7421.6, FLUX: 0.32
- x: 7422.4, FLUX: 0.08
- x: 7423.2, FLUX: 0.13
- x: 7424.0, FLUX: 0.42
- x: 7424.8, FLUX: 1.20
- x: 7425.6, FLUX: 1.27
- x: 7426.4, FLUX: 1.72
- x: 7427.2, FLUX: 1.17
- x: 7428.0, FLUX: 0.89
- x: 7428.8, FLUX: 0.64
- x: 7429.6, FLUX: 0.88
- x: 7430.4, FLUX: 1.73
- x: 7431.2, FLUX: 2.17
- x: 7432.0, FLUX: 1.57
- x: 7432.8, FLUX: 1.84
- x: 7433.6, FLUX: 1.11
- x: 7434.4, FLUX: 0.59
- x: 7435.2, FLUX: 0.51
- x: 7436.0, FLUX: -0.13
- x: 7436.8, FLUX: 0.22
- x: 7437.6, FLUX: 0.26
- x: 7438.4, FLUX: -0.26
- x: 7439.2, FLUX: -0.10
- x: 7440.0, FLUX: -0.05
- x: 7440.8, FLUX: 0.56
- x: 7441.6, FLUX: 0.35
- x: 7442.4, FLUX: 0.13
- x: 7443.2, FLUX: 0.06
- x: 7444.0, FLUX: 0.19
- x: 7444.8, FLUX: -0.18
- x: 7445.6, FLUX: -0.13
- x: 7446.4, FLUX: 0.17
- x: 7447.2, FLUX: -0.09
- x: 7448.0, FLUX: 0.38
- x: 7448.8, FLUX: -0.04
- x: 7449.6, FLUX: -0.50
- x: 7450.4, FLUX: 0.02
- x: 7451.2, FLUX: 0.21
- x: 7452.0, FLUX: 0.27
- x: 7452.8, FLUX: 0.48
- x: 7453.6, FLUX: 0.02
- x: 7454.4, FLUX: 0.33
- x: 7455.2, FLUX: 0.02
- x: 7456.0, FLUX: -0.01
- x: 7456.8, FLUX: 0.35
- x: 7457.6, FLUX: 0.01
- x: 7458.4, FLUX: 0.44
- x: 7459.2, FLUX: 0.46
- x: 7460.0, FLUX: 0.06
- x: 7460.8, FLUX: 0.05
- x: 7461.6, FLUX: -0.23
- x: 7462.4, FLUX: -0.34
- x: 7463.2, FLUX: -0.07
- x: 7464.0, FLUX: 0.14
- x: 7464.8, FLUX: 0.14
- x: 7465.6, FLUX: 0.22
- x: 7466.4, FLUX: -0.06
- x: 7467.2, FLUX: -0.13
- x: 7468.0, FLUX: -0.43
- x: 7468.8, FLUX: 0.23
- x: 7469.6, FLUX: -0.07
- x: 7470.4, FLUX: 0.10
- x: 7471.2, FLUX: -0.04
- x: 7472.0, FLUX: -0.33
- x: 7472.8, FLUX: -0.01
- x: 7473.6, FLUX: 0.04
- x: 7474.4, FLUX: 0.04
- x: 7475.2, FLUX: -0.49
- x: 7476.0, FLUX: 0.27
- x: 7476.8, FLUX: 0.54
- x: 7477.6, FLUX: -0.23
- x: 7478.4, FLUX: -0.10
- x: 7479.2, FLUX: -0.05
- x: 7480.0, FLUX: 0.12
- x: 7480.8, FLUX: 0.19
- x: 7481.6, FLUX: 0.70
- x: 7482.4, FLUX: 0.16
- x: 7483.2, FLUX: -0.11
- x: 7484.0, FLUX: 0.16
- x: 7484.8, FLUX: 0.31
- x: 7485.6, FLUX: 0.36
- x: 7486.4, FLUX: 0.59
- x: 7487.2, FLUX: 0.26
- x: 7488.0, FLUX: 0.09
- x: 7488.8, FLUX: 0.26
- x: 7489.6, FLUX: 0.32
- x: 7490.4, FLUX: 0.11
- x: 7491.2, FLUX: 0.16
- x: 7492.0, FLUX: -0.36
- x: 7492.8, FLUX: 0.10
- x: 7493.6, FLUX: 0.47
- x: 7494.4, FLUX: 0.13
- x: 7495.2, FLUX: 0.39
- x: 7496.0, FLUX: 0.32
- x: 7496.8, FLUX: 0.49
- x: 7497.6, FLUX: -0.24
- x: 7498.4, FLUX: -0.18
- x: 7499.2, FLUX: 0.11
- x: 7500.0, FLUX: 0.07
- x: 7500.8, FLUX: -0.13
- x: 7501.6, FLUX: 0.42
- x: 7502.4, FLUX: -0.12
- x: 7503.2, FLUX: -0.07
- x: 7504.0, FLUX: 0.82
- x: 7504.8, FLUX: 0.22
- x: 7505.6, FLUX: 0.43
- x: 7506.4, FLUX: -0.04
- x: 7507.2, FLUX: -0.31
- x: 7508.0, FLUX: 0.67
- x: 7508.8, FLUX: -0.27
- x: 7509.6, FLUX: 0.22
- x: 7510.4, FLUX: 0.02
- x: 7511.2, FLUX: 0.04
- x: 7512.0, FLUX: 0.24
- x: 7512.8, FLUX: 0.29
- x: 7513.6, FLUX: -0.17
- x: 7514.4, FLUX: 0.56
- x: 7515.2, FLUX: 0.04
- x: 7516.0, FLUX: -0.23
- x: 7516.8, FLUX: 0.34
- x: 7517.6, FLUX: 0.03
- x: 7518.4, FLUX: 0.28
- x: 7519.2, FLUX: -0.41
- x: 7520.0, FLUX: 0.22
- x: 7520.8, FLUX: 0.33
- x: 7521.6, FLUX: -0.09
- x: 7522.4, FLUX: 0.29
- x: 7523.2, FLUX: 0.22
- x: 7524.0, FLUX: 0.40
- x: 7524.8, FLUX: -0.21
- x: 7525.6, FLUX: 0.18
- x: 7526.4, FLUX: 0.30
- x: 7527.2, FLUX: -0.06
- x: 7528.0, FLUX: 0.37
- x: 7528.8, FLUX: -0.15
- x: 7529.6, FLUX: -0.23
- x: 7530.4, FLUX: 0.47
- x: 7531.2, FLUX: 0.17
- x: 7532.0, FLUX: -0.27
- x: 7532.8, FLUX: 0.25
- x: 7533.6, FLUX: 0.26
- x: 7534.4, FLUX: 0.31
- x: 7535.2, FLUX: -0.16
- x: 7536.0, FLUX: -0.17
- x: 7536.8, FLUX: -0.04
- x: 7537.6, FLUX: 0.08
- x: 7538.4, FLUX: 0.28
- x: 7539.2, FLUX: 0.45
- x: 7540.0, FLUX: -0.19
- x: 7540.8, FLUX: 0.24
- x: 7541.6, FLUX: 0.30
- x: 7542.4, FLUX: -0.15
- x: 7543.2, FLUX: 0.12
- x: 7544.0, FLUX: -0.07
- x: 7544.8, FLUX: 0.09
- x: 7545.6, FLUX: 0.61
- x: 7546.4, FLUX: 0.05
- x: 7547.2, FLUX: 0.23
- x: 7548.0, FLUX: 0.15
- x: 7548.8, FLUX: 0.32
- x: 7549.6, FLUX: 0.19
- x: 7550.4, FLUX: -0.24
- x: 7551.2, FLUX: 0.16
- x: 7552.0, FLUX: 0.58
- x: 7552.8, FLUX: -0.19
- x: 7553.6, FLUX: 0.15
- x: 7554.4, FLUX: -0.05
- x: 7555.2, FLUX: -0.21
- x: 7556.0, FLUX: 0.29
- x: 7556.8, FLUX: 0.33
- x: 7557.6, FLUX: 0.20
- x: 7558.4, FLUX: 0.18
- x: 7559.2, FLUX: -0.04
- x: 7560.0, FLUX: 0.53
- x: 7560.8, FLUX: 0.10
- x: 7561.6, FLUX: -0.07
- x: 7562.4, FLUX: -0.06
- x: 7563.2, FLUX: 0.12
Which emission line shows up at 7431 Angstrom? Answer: [O II]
